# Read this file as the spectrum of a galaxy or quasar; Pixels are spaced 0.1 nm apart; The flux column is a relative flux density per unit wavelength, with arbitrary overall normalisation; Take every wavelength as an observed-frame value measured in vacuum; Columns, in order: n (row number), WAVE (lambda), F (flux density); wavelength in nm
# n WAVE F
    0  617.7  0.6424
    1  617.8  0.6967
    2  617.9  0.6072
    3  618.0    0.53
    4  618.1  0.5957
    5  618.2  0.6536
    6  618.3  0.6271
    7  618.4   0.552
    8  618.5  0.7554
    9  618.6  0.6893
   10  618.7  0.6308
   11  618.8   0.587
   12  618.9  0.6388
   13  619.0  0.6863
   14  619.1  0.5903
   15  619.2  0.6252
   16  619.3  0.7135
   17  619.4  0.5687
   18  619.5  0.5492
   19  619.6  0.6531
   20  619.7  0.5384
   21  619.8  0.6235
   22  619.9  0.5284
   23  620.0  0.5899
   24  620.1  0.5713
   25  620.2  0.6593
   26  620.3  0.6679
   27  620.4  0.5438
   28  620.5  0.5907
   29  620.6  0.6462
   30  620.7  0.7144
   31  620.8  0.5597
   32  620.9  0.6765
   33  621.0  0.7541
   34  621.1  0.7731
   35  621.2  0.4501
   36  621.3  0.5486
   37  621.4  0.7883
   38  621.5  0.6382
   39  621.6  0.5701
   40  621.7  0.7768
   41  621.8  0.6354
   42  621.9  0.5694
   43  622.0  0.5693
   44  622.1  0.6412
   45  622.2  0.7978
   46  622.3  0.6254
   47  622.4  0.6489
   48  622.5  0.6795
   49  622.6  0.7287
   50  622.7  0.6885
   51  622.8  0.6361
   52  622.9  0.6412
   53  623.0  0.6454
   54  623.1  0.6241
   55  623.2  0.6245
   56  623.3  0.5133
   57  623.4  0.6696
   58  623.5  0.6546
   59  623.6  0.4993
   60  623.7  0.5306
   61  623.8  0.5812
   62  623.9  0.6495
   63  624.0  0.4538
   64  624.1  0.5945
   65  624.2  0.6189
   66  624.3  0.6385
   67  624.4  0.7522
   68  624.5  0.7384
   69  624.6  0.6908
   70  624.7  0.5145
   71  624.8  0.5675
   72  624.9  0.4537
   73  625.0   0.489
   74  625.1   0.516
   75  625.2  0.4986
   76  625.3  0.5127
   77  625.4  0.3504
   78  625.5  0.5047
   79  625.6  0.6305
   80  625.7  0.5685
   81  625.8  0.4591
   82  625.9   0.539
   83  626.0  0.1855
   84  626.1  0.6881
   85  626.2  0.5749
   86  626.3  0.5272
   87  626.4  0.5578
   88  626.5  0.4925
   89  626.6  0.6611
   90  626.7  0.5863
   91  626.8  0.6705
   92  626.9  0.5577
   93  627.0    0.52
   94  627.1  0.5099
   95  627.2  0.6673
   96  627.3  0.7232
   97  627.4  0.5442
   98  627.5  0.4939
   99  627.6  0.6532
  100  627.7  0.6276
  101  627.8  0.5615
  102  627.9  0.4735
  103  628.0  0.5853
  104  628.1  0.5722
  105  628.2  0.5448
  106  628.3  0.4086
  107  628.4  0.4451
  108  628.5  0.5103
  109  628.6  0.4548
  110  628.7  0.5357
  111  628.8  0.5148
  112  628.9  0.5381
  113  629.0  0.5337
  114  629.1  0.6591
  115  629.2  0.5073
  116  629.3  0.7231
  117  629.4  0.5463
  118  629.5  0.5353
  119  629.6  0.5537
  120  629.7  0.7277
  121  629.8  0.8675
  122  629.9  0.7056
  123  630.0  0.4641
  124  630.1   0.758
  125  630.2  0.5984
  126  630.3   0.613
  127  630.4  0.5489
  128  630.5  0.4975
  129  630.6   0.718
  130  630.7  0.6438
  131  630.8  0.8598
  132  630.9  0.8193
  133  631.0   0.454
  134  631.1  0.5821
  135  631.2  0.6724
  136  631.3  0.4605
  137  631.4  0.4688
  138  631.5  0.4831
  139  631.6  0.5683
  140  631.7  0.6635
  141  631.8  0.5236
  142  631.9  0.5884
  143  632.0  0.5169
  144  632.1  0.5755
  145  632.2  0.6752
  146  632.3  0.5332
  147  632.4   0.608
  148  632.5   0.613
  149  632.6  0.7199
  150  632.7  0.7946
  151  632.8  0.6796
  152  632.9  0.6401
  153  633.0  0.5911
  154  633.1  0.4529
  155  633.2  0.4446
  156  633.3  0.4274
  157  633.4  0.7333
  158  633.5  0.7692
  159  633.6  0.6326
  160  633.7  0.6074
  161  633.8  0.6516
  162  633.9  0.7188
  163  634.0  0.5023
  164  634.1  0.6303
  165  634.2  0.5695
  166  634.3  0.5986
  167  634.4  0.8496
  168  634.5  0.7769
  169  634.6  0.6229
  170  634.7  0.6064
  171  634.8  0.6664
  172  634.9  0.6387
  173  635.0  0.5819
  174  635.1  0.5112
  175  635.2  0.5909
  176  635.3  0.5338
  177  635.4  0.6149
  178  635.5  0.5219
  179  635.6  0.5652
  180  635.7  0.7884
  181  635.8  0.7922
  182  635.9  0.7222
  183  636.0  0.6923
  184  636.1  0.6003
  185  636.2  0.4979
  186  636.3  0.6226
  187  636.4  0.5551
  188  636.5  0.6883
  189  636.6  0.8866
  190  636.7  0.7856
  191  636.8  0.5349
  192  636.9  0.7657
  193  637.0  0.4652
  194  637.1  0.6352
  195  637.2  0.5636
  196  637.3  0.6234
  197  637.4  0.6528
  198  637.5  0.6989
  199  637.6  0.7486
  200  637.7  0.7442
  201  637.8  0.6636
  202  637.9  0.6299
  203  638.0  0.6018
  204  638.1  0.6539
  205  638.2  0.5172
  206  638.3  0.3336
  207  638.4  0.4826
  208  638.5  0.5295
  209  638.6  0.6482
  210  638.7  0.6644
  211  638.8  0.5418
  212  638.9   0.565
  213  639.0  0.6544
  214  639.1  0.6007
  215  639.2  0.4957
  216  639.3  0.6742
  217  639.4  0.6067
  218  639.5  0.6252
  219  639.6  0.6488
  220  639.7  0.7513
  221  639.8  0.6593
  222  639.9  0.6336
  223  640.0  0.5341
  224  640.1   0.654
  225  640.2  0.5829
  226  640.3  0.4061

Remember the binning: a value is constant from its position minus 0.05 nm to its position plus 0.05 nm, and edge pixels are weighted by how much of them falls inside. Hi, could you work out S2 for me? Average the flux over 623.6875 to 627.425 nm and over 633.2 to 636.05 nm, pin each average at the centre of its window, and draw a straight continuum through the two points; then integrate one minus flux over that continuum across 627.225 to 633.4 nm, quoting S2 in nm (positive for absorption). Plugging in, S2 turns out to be 0.13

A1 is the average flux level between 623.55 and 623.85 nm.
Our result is 0.537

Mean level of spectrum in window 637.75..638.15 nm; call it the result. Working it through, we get 0.637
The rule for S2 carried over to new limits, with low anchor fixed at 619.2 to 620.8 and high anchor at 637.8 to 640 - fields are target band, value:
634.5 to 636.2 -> -0.09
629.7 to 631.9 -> -0.06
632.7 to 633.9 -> -0.03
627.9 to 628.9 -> 0.16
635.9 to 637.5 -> -0.12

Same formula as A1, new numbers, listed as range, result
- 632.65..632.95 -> 0.705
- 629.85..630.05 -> 0.585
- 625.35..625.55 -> 0.428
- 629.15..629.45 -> 0.592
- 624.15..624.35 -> 0.629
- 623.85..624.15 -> 0.566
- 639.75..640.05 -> 0.609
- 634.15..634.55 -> 0.699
